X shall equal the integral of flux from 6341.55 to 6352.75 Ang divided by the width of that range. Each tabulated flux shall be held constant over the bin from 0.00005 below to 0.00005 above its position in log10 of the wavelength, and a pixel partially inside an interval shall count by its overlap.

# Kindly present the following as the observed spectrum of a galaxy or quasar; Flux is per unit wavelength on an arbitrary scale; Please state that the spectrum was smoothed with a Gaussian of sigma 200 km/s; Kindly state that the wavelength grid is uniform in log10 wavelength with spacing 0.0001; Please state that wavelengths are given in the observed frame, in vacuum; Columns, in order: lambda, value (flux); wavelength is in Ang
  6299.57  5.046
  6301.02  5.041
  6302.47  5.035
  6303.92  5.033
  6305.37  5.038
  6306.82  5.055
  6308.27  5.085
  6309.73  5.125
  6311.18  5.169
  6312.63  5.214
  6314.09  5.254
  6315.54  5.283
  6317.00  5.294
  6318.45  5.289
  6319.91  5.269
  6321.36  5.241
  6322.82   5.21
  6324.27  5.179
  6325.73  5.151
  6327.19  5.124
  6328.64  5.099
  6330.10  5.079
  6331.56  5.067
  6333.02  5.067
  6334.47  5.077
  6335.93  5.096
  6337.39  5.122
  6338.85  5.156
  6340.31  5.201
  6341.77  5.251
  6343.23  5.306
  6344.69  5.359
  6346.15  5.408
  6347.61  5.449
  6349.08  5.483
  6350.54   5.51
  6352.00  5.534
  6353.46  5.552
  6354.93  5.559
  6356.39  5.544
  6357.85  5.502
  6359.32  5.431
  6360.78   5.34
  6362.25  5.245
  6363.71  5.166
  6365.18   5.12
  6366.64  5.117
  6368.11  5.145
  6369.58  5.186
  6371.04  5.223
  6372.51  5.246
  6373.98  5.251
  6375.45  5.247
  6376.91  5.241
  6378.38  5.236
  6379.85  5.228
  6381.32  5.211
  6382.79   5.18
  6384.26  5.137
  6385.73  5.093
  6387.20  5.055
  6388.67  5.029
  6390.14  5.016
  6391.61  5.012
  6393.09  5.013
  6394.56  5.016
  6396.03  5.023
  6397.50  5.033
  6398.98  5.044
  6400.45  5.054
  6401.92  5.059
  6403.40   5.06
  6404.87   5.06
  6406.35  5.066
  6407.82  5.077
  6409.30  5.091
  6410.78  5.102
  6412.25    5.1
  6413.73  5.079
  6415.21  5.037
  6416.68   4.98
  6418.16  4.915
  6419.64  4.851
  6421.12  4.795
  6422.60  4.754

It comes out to 5.42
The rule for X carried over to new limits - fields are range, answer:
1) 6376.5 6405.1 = 5.09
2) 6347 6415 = 5.2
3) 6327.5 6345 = 5.15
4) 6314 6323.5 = 5.26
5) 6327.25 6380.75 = 5.27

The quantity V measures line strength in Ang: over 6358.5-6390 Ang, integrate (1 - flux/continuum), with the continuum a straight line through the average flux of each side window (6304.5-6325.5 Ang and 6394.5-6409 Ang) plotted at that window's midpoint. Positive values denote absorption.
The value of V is -0.6 Ang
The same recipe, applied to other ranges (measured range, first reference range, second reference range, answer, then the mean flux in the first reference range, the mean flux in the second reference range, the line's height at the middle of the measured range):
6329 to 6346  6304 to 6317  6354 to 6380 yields 0.2 Ang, 5.15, 5.28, 5.21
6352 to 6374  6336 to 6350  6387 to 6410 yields -0.5 Ang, 5.3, 5.04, 5.2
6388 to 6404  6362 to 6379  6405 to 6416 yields 0.3 Ang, 5.2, 5.08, 5.12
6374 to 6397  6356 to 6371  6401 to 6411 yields 0.2 Ang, 5.27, 5.07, 5.17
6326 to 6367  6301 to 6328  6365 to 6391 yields -0.9 Ang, 5.17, 5.17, 5.17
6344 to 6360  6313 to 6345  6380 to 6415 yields -1.0 Ang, 5.19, 5.07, 5.15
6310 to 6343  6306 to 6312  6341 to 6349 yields 0.3 Ang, 5.11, 5.36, 5.23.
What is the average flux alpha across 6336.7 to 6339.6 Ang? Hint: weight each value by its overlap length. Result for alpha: 5.14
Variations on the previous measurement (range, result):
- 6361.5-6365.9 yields 5.17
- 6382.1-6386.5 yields 5.14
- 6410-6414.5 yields 5.09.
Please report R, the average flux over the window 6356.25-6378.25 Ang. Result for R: 5.26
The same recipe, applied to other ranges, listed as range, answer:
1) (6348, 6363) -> 5.47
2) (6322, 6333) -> 5.12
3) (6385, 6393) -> 5.04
